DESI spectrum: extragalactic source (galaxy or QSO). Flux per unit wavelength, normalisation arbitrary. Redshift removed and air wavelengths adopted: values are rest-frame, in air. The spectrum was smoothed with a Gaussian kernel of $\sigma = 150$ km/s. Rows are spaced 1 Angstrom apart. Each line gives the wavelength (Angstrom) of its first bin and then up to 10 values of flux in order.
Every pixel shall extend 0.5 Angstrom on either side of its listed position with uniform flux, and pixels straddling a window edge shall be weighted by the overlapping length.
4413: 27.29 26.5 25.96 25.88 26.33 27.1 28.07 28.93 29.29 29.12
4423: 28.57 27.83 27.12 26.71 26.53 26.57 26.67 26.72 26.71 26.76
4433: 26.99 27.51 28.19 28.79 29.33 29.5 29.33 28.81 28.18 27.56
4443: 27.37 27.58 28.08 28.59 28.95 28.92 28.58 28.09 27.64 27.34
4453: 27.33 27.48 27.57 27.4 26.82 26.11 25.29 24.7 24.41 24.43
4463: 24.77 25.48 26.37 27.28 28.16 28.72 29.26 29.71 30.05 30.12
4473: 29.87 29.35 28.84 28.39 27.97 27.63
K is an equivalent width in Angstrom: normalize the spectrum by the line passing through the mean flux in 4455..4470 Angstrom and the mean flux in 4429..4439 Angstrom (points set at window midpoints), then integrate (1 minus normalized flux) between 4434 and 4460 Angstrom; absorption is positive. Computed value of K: -0.60 Angstrom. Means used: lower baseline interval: 27.9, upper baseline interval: 26.5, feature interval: 27.9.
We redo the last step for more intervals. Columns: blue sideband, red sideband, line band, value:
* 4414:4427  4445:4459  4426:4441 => -0.1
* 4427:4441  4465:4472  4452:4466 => 1.2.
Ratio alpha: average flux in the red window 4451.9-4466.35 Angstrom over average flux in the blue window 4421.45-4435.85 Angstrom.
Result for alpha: 1.0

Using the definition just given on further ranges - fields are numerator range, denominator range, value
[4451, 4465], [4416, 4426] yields 0.94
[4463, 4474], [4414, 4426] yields 1.03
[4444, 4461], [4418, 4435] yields 0.99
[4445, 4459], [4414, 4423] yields 1.00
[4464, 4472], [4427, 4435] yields 1.06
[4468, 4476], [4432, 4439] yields 1.04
